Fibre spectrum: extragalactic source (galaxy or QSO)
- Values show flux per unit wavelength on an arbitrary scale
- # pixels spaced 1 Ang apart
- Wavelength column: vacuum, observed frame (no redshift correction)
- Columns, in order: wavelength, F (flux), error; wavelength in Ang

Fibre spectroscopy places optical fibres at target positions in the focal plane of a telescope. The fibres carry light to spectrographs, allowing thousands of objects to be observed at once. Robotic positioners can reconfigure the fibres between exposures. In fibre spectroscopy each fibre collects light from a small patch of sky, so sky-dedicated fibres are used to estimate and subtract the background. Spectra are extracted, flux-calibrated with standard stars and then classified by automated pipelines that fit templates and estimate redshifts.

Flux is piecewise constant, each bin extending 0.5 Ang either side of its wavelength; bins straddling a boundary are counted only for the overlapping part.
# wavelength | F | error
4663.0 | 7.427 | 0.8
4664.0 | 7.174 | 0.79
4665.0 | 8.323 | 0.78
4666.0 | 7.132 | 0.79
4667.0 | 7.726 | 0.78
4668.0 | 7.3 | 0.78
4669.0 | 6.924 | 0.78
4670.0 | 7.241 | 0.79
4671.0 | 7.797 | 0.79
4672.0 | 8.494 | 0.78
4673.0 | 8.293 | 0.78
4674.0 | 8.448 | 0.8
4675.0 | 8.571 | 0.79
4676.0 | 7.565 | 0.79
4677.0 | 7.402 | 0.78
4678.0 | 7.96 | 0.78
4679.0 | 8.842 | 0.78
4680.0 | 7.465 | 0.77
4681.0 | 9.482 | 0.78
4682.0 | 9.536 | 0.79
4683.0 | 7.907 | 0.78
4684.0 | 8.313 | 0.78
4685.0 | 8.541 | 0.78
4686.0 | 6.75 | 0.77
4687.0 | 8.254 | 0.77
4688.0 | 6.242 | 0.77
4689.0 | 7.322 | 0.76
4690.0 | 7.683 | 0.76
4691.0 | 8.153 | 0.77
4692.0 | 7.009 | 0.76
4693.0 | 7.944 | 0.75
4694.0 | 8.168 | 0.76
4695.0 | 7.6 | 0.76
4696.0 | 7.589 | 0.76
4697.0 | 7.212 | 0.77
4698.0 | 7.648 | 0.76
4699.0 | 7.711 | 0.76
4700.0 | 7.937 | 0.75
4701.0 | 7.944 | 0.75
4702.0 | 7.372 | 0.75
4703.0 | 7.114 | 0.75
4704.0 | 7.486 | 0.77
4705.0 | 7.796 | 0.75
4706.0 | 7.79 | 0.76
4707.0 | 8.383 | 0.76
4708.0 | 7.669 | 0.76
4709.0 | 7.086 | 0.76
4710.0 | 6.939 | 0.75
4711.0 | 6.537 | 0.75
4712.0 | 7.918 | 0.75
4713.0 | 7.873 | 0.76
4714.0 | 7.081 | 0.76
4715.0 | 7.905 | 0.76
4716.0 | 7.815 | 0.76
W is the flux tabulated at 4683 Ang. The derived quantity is 7.907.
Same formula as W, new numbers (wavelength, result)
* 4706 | 7.79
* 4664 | 7.174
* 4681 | 9.482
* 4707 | 8.383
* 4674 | 8.448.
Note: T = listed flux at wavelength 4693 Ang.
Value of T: 7.944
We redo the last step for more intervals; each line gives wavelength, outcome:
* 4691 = 8.153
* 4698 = 7.648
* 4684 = 8.313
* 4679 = 8.842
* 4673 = 8.293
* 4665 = 8.323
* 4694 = 8.168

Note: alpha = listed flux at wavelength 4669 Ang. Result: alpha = 6.924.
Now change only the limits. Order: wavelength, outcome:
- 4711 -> 6.537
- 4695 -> 7.6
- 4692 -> 7.009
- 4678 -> 7.96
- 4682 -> 9.536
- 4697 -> 7.212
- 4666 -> 7.132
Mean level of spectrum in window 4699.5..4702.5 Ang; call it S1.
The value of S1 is 7.75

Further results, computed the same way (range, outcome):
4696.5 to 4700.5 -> 7.63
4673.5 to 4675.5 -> 8.51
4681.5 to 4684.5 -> 8.59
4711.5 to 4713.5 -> 7.9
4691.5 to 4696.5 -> 7.66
